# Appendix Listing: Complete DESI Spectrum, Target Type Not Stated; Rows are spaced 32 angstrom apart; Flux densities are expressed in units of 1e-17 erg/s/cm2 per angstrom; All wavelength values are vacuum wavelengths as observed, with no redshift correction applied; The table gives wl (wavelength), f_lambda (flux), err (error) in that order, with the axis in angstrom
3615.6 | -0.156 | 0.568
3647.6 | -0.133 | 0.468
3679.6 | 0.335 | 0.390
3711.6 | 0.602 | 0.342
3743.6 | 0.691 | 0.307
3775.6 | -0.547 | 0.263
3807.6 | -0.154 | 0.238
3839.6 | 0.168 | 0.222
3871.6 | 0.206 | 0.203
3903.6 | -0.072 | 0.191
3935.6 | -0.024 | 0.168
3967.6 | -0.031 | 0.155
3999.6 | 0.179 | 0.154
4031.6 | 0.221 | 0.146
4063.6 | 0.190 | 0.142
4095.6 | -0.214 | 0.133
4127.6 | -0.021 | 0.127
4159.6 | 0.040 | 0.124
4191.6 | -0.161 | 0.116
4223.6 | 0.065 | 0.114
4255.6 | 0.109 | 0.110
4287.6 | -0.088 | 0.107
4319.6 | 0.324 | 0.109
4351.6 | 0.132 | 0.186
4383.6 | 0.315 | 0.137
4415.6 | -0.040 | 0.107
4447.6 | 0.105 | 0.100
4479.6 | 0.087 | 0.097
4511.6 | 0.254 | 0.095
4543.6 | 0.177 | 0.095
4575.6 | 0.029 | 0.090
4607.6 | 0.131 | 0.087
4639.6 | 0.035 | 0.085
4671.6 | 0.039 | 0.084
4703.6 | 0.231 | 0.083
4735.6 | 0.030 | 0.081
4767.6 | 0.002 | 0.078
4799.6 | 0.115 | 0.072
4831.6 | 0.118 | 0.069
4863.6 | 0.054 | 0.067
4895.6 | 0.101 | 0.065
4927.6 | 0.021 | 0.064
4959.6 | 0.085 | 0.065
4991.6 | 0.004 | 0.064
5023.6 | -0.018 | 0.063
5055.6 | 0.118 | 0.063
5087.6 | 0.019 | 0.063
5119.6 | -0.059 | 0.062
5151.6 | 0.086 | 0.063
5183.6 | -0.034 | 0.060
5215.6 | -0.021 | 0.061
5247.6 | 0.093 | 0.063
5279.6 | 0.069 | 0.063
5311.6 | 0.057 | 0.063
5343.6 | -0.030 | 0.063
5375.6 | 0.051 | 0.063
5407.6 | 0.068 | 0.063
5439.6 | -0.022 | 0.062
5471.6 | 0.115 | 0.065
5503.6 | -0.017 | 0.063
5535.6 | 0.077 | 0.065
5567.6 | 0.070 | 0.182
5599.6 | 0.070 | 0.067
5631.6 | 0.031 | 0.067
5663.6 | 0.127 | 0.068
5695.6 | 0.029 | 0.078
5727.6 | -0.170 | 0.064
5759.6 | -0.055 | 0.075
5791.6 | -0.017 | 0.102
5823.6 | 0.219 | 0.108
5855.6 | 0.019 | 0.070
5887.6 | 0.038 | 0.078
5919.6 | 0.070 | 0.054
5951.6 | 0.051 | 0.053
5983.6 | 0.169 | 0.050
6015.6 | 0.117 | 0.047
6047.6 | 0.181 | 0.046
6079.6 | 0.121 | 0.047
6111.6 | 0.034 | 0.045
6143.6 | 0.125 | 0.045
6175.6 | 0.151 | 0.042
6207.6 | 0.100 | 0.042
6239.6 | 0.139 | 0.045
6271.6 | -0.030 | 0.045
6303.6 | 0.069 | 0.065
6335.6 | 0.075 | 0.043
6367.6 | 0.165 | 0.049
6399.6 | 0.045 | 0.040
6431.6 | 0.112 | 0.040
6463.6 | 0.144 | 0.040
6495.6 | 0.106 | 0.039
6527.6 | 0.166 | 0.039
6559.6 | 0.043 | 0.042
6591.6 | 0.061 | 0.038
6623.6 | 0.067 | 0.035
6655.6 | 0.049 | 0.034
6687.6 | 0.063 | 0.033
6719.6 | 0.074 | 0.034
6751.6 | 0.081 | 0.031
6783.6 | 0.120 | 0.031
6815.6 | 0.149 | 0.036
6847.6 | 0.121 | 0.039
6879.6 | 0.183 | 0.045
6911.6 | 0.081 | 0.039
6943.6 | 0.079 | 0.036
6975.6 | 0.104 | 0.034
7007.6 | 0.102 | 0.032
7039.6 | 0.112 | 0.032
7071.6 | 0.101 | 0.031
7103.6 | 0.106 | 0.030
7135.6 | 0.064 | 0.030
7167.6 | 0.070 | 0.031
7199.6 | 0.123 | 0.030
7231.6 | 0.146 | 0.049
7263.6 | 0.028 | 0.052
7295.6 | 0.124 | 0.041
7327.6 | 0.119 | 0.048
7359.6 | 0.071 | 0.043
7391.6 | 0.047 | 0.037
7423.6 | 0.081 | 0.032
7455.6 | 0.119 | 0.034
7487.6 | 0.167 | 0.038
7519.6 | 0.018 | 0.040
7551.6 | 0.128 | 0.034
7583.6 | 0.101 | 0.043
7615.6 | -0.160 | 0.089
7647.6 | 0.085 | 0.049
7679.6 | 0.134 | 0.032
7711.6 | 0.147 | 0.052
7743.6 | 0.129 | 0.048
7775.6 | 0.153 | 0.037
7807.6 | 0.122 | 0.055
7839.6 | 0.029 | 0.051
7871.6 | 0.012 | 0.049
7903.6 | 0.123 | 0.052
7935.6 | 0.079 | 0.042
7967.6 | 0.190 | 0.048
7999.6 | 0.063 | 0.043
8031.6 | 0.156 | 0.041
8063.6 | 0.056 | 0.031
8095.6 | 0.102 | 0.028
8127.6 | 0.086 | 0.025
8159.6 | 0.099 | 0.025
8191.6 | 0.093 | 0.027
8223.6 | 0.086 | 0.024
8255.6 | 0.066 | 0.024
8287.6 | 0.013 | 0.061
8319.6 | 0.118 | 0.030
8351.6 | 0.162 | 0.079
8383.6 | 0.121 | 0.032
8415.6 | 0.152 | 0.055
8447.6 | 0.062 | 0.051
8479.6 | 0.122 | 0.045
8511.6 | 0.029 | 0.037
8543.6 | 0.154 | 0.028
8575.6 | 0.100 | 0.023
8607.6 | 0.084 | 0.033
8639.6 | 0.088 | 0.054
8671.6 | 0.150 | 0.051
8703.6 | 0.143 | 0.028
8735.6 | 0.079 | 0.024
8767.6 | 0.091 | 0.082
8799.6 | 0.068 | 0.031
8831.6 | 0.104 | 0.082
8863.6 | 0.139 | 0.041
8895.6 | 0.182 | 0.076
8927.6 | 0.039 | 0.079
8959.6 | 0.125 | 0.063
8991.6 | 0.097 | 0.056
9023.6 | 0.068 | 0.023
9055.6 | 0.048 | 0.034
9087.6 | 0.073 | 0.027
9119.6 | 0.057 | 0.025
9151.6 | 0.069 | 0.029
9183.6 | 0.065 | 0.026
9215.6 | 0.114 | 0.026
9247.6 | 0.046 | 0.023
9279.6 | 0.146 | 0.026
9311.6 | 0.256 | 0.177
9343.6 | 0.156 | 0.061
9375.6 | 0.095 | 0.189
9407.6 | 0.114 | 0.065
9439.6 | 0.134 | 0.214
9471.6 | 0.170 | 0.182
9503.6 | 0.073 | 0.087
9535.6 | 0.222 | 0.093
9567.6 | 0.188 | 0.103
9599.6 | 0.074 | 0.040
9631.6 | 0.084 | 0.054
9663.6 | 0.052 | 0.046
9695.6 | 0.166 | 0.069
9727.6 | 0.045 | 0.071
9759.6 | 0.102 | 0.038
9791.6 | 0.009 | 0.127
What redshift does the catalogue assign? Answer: 0.71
